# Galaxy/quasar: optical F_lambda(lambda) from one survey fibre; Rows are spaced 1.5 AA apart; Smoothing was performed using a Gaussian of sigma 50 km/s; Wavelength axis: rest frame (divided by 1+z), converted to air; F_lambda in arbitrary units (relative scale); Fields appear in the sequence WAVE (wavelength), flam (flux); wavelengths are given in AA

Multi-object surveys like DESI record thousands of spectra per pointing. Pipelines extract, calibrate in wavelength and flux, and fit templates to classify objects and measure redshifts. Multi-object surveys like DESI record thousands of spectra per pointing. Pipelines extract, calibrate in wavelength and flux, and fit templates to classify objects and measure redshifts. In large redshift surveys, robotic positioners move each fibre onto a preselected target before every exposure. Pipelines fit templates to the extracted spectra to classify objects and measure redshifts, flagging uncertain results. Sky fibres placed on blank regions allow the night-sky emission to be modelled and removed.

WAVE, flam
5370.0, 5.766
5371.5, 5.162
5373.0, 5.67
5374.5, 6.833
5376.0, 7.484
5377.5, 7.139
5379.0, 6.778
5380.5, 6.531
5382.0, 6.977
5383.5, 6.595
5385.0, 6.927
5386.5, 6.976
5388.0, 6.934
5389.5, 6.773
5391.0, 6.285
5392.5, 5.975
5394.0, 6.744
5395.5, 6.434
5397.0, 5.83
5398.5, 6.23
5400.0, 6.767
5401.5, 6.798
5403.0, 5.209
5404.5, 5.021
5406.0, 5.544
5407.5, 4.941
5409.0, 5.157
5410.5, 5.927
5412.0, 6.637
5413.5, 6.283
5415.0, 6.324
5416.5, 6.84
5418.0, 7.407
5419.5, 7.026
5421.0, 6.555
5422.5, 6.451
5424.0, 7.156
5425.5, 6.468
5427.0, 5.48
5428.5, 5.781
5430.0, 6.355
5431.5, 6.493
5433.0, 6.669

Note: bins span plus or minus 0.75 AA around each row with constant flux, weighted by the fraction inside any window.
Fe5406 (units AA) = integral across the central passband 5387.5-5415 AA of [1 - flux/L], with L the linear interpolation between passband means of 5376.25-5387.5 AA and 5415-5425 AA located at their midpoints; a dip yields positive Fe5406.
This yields 3.1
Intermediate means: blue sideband 6.88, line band 6.08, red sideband 6.85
